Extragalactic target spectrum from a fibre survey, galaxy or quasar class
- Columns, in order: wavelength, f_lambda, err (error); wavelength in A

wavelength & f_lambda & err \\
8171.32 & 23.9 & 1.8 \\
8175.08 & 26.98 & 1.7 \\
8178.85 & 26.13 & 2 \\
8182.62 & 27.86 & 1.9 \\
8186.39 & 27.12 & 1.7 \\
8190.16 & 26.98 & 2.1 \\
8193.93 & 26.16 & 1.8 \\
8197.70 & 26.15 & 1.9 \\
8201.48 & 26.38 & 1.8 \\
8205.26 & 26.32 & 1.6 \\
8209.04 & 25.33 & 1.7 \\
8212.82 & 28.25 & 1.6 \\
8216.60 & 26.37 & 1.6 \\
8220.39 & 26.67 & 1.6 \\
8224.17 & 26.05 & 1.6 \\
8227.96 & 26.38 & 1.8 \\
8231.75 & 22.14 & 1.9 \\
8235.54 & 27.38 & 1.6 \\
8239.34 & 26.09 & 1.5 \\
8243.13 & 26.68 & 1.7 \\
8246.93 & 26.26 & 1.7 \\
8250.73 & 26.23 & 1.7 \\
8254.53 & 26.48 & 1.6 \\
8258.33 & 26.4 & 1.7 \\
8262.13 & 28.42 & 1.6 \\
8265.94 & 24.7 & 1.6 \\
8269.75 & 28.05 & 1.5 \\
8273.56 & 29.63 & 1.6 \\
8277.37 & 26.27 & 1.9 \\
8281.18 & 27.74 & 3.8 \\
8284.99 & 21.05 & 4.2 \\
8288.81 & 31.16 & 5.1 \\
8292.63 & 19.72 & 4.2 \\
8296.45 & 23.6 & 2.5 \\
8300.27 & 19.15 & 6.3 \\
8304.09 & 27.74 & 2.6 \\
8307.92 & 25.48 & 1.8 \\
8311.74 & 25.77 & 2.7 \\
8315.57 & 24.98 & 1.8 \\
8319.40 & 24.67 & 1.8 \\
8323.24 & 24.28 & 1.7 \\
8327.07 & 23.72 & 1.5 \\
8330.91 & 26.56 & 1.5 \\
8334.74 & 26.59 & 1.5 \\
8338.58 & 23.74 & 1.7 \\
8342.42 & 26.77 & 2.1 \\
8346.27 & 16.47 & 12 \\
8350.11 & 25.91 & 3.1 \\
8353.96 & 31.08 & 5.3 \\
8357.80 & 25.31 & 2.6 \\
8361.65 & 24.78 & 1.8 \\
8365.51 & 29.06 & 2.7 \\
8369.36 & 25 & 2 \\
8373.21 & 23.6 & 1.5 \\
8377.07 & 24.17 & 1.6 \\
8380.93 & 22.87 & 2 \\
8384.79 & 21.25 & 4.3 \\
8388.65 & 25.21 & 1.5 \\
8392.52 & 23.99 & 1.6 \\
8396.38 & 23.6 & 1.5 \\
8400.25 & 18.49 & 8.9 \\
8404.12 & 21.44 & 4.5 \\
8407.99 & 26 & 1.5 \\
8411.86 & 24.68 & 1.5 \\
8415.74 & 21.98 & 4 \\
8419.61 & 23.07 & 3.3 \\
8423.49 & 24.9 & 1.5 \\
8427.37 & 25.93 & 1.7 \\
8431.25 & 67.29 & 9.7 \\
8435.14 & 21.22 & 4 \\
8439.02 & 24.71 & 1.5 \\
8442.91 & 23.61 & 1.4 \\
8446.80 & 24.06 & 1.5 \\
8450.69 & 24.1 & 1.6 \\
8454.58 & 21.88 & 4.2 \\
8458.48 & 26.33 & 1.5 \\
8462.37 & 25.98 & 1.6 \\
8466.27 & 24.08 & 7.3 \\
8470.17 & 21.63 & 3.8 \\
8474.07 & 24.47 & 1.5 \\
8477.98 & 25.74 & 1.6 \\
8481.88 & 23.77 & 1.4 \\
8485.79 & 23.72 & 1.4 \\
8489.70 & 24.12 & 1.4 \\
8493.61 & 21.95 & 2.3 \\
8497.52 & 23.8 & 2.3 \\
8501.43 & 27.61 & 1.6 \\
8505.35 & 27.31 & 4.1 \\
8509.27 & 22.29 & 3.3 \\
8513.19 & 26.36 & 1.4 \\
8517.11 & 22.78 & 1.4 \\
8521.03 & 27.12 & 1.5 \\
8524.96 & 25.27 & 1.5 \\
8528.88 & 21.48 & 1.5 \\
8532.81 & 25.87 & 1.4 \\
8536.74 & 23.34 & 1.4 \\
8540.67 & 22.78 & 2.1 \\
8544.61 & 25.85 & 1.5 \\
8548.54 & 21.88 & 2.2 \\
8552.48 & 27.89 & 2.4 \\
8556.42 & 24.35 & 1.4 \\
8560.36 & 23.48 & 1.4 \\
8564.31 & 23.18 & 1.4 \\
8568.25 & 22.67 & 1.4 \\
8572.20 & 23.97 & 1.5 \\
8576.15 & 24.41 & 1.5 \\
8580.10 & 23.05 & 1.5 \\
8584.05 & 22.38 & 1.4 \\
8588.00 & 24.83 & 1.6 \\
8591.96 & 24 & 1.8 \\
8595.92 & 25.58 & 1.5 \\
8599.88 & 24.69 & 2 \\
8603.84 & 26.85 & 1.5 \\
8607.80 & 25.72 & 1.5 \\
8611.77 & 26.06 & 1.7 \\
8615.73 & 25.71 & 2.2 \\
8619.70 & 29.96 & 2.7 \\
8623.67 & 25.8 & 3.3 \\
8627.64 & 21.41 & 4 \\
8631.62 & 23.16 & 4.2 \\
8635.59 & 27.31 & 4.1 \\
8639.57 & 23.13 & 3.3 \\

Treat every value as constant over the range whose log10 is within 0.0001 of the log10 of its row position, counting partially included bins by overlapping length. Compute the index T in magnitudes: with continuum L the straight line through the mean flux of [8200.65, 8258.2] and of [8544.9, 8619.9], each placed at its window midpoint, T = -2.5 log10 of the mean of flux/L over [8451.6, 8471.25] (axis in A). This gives 0.05 mag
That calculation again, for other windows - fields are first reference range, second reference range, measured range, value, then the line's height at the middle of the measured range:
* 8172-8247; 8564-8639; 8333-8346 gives 0.06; 25.8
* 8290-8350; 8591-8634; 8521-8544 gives 0.04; 25.1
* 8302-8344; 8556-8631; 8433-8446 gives 0.05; 25.1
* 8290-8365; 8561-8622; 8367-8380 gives 0.02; 24.7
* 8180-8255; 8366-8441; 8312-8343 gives 0.04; 26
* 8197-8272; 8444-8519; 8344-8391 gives 0.03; 25.3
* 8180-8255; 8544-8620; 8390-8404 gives 0.16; 25.5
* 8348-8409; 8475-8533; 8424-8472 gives -0.12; 24.5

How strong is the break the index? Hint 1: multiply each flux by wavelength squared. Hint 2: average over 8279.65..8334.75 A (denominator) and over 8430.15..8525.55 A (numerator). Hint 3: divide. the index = 1.08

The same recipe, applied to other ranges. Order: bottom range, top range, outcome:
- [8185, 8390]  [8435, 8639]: 1.02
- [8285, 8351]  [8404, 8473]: 1.11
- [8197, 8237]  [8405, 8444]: 1.14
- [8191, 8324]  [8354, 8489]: 1.02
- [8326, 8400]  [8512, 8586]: 1.02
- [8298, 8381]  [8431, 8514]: 1.05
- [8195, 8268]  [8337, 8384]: 0.98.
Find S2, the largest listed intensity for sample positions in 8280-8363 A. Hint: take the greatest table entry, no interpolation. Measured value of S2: 31.16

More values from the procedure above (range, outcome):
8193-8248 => 28.25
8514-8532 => 27.12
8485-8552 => 27.61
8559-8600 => 25.58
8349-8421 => 31.08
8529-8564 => 27.89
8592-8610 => 26.85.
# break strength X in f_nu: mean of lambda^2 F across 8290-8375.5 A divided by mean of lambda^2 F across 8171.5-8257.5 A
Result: 0.97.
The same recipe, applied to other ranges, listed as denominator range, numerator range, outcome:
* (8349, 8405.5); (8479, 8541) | 1.03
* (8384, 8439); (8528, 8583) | 0.93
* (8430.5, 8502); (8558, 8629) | 0.99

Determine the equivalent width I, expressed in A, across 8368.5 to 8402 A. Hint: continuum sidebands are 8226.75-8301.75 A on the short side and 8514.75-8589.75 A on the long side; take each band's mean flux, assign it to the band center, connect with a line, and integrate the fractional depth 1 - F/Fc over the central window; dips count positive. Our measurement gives 2.6 A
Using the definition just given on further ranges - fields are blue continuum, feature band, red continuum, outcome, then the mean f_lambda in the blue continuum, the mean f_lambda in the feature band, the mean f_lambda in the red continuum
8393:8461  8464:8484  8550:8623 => 1.4 A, 26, 24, 24.9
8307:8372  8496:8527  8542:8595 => -1.3 A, 25.3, 25.3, 24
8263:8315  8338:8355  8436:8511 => 0.3 A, 25.4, 24.5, 24.2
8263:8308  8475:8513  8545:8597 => -0.3 A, 25.4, 24.6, 24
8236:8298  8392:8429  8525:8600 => 2.6 A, 26.2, 23.4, 24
